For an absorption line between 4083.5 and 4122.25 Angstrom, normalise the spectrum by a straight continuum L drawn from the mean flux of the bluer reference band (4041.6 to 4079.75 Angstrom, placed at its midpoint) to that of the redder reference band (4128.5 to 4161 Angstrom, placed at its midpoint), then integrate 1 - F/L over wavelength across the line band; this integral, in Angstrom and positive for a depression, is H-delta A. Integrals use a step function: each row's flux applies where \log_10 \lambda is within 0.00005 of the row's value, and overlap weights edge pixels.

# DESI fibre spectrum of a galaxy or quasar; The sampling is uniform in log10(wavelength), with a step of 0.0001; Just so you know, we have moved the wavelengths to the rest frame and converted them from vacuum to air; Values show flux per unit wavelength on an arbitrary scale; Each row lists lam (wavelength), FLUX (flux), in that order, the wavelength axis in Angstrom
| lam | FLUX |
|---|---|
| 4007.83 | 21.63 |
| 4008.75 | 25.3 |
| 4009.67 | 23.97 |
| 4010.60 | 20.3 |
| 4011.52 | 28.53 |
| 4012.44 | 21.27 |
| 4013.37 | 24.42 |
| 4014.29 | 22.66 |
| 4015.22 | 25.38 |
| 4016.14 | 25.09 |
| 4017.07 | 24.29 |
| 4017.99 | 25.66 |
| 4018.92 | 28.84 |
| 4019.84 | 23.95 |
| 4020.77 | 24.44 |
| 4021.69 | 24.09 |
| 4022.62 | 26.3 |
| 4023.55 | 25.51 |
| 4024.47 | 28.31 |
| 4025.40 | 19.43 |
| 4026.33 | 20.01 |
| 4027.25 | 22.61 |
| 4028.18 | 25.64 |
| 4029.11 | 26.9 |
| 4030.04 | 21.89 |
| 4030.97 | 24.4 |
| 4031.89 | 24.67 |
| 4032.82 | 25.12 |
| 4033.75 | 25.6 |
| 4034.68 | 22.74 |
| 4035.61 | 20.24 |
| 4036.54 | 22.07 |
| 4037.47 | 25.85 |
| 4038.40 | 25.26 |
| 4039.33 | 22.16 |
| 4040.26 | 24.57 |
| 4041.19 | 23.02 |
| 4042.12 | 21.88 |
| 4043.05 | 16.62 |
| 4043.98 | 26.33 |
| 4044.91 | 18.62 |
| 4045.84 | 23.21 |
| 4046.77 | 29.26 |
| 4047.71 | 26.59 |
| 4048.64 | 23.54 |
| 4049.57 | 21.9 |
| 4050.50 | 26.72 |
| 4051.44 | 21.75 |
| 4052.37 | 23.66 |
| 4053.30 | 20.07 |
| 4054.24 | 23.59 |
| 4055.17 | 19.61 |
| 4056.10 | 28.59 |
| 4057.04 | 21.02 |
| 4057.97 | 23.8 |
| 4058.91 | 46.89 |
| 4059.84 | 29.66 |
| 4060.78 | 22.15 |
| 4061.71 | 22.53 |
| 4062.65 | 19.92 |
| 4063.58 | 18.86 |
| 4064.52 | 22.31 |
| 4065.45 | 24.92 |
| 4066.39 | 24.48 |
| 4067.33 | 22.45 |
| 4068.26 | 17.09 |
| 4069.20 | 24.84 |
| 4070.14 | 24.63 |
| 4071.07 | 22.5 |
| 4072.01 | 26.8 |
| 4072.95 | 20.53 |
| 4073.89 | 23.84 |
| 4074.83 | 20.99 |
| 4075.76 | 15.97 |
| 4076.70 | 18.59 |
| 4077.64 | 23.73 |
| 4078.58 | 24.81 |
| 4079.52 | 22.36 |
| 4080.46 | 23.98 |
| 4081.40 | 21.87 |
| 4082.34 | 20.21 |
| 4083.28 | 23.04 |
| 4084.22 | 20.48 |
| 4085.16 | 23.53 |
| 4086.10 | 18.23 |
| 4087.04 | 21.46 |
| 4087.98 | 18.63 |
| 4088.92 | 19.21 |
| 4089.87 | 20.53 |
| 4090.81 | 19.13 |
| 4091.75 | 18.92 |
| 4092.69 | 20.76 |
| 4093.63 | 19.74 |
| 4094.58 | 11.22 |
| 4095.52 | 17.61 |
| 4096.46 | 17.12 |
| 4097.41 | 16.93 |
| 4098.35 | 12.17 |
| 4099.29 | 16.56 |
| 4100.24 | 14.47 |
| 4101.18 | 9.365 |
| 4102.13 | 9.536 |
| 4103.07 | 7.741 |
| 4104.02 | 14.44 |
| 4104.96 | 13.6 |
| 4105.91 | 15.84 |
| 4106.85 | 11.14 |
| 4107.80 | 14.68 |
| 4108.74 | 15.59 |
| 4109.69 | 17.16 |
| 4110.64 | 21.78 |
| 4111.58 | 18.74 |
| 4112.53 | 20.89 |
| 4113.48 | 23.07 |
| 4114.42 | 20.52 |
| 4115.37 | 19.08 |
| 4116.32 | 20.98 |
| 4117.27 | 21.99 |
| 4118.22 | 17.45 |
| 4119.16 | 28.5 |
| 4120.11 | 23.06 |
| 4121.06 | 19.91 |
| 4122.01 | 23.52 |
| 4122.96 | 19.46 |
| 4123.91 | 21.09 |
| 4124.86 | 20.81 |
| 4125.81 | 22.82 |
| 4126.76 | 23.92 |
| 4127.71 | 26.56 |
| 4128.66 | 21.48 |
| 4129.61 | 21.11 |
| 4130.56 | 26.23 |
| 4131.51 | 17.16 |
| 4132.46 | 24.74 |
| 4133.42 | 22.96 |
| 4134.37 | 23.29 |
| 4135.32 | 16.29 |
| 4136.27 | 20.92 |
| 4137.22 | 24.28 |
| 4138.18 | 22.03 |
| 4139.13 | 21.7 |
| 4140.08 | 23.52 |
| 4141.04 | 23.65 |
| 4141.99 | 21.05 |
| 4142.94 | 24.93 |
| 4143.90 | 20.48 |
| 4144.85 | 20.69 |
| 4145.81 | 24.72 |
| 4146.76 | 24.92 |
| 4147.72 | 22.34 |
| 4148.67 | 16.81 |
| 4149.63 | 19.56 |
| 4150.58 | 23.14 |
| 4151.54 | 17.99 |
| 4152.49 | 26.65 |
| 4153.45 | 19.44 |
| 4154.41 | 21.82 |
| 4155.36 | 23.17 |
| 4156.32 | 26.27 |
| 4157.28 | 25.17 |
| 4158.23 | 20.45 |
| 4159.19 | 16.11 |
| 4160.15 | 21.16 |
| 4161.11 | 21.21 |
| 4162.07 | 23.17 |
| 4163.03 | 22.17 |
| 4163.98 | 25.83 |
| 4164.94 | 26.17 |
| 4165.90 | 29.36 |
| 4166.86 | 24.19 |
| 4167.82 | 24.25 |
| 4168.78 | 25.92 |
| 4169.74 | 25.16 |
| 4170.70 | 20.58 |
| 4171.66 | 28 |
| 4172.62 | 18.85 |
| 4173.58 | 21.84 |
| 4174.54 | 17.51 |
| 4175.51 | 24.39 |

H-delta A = 8.1 Angstrom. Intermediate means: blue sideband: 23.4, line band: 17.9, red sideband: 21.9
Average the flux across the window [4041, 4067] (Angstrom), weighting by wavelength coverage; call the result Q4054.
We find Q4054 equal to 24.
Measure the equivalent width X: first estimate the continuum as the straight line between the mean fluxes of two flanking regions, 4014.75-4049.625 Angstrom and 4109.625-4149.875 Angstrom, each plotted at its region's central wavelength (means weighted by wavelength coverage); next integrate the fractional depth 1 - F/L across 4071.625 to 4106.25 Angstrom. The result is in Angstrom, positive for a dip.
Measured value 6.6 Angstrom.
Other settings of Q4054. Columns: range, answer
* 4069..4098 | 20.6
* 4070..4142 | 19.9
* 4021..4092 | 23.1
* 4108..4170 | 22.1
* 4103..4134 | 20.1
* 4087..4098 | 18.2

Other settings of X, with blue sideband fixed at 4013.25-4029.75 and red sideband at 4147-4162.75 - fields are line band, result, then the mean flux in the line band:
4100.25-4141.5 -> 4.68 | 19.8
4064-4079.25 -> 0.70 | 22.4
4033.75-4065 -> 0.20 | 23.8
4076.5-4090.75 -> 1.13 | 21.4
